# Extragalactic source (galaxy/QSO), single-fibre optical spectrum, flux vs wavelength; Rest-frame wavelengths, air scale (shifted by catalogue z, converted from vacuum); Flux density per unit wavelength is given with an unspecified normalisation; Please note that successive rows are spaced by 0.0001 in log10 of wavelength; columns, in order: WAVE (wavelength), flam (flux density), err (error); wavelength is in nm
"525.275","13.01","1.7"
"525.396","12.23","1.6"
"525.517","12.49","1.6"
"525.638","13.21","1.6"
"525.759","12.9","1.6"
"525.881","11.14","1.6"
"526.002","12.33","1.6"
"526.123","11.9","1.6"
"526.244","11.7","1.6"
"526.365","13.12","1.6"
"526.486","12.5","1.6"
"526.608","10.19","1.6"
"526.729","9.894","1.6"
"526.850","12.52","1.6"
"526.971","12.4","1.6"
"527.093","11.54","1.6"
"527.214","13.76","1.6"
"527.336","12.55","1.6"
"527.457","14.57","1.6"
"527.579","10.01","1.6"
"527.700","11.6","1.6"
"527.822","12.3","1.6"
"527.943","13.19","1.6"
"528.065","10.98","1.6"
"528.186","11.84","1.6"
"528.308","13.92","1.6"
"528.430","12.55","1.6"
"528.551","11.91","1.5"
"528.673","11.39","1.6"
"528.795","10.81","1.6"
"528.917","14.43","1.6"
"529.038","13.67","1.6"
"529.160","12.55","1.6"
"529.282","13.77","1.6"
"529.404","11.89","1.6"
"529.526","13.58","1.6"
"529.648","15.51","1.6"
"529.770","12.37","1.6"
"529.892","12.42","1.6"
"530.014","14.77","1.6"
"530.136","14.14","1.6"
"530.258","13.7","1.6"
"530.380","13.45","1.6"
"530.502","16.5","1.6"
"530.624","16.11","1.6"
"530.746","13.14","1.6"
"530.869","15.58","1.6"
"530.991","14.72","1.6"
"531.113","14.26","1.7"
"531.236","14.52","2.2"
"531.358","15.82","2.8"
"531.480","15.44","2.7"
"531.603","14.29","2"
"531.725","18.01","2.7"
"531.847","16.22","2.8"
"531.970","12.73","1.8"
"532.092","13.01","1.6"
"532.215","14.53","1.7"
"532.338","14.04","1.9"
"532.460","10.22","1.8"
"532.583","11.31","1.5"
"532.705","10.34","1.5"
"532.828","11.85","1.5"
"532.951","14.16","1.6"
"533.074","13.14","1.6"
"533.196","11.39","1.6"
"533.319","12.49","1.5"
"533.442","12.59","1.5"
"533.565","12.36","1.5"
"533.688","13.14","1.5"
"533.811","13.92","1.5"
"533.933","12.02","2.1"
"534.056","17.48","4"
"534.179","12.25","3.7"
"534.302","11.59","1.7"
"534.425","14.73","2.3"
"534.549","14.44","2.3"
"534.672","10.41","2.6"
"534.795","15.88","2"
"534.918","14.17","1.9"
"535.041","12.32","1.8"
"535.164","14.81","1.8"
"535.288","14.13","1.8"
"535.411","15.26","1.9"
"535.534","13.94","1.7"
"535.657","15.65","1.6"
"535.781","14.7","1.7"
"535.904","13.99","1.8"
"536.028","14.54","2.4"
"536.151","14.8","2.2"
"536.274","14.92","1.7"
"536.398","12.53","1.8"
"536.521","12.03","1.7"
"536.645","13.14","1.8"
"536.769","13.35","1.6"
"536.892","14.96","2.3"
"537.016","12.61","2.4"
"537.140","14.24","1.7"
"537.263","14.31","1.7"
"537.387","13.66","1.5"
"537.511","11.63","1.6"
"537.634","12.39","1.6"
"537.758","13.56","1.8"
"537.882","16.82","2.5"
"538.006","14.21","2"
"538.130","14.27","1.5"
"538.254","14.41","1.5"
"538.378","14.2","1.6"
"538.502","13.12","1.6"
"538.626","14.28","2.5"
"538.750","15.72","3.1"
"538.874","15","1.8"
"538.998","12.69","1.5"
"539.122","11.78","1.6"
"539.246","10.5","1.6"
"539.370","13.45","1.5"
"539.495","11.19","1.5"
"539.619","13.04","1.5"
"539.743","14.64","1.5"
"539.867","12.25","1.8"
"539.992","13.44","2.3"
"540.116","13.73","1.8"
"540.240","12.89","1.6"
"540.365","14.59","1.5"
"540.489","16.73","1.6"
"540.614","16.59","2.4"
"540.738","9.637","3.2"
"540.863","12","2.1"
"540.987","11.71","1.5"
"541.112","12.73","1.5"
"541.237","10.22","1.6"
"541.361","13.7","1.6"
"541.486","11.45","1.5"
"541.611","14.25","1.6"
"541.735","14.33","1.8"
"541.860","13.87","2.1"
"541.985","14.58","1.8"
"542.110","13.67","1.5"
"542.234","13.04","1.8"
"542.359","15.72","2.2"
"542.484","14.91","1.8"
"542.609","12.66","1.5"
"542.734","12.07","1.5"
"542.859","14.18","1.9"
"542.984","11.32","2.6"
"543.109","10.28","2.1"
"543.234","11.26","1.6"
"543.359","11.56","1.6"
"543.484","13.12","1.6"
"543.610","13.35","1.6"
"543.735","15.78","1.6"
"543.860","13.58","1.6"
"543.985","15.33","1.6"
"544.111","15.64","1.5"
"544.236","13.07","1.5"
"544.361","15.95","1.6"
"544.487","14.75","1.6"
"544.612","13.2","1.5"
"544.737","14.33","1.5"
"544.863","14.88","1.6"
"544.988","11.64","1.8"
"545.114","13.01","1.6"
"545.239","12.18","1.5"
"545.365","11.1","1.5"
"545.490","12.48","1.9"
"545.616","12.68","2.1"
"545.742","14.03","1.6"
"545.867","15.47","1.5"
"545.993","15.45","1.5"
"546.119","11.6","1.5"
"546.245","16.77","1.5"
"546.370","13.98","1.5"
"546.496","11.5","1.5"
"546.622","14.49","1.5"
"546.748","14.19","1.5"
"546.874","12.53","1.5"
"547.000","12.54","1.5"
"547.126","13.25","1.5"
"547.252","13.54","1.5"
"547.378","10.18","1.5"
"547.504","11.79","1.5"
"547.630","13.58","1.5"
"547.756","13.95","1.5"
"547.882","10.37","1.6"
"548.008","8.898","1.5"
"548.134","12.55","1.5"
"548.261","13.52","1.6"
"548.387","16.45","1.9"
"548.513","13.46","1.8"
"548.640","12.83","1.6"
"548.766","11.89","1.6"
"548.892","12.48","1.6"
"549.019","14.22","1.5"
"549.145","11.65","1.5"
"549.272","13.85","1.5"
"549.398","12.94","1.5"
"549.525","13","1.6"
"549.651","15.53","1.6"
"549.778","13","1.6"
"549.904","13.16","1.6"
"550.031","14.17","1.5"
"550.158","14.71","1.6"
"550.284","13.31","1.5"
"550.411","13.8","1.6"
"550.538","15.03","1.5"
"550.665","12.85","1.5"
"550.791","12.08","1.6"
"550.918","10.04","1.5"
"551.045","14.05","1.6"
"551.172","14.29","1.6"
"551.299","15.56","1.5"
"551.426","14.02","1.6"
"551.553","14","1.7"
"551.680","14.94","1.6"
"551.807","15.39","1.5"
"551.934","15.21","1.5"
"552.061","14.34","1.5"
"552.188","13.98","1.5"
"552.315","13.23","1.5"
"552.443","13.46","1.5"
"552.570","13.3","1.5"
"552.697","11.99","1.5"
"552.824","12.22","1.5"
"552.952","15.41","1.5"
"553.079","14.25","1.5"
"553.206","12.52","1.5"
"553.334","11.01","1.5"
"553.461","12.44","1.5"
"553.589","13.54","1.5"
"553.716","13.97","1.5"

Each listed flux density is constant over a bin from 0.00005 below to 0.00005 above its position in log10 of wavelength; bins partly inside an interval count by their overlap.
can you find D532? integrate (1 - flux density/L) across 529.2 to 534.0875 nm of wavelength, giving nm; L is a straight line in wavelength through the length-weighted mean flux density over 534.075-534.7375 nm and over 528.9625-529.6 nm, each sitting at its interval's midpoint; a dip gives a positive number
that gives -0.24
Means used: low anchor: 13.2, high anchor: 13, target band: 13.7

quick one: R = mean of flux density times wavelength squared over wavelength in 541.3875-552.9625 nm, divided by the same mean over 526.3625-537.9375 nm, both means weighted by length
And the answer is 1.1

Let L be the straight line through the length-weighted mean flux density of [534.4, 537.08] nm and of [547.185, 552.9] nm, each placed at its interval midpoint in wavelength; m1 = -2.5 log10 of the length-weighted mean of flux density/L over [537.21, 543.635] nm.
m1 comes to 0.038 mag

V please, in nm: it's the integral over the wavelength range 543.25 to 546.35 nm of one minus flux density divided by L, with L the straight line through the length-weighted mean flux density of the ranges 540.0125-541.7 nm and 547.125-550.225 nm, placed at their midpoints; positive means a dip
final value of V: -0.16 nm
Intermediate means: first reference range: 13.1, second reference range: 13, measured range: 13.8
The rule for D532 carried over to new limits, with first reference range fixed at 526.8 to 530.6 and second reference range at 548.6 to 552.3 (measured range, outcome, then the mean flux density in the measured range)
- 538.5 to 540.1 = 0.01 nm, 13.2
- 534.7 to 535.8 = -0.10 nm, 14.4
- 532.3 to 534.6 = 0.06 nm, 12.8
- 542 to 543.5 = 0.06 nm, 12.9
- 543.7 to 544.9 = -0.10 nm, 14.6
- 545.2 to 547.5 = 0.06 nm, 13.2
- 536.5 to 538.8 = -0.11 nm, 13.9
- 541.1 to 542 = 0.02 nm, 13.1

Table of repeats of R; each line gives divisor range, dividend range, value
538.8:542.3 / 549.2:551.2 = 1.06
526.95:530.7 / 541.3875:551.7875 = 1.10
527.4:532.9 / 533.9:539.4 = 1.05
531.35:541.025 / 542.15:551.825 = 1.02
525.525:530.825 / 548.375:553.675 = 1.15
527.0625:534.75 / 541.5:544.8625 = 1.08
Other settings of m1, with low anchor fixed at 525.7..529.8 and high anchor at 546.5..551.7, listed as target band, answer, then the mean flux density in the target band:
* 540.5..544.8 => -0.04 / 13.4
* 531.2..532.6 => -0.14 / 14.3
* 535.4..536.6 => -0.12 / 14.2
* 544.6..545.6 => 0.02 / 12.8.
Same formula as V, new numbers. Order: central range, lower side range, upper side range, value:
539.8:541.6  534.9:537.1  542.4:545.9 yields 0.08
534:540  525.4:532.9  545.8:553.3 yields -0.24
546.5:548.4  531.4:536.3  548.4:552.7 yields 0.14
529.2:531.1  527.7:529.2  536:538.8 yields -0.21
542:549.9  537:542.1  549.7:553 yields 0.19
